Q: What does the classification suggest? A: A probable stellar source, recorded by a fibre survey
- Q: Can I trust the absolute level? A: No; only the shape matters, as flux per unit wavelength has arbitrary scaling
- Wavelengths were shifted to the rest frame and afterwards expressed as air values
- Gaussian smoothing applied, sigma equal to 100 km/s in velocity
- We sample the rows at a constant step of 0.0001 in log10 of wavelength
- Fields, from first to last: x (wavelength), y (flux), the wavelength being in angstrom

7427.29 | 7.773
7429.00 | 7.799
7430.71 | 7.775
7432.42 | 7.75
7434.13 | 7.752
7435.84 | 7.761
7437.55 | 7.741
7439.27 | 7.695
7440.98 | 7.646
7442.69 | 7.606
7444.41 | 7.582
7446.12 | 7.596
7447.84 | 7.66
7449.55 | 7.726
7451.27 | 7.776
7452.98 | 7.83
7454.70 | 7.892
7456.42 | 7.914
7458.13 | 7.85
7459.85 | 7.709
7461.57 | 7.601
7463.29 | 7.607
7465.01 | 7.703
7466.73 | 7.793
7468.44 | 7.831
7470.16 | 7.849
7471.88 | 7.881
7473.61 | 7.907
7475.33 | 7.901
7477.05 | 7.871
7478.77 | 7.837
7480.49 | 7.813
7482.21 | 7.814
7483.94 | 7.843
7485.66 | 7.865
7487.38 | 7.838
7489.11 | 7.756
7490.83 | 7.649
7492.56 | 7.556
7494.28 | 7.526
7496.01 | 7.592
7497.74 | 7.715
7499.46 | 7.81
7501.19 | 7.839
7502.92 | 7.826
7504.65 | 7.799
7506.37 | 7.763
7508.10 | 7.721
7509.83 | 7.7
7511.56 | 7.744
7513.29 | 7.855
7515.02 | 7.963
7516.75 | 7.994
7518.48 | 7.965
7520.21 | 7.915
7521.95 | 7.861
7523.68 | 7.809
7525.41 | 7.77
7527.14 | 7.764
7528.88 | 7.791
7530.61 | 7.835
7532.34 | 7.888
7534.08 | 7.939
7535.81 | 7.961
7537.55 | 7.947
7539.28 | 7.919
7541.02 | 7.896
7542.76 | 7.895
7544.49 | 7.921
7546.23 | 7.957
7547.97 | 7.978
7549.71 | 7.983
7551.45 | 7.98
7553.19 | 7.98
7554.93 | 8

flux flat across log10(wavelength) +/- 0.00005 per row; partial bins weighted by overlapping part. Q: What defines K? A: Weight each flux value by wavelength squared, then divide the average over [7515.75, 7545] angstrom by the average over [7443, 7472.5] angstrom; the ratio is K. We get 1.0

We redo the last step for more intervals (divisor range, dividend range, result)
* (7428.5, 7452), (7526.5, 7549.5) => 1.05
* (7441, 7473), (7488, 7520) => 1.02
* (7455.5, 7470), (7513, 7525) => 1.03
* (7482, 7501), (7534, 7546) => 1.04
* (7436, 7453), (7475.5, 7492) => 1.03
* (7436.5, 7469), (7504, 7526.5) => 1.03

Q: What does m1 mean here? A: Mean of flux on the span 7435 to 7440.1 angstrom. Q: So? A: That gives 7.73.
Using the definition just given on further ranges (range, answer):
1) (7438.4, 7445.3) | 7.63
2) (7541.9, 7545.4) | 7.92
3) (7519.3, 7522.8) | 7.87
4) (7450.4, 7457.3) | 7.85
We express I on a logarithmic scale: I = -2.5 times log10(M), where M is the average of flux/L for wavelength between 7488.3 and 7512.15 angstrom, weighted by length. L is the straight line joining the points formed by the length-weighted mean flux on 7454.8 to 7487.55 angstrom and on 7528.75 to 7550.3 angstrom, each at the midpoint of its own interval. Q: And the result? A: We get 0.02 mag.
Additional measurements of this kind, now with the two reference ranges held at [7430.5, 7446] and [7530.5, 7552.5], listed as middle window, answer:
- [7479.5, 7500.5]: 0.011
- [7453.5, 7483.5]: -0.006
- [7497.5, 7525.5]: 0.004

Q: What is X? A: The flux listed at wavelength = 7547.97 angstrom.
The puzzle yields 7.978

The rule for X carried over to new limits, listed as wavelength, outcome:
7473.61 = 7.907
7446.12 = 7.596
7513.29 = 7.855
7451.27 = 7.776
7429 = 7.799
